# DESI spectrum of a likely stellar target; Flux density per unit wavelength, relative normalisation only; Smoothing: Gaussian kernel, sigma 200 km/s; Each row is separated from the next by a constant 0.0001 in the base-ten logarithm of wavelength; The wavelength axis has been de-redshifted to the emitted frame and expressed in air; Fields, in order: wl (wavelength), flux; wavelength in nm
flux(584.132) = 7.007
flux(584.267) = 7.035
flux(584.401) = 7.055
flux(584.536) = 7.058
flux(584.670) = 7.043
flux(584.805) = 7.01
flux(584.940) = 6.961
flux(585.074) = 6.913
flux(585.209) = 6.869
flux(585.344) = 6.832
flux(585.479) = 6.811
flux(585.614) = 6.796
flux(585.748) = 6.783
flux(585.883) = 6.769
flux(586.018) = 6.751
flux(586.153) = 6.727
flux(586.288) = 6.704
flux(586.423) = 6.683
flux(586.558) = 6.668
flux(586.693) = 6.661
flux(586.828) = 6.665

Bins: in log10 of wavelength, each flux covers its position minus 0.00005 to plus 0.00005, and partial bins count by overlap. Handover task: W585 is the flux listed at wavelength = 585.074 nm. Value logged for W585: 6.913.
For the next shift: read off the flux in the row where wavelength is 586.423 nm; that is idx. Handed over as 6.683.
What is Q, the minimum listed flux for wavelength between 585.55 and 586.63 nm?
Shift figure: 6.668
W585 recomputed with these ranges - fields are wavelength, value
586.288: 6.704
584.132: 7.007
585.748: 6.783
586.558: 6.668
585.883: 6.769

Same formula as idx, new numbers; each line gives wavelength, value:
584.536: 7.058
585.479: 6.811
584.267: 7.035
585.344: 6.832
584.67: 7.043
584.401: 7.055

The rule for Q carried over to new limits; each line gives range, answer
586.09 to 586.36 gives 6.704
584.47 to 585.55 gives 6.811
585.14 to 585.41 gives 6.832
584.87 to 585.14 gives 6.913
